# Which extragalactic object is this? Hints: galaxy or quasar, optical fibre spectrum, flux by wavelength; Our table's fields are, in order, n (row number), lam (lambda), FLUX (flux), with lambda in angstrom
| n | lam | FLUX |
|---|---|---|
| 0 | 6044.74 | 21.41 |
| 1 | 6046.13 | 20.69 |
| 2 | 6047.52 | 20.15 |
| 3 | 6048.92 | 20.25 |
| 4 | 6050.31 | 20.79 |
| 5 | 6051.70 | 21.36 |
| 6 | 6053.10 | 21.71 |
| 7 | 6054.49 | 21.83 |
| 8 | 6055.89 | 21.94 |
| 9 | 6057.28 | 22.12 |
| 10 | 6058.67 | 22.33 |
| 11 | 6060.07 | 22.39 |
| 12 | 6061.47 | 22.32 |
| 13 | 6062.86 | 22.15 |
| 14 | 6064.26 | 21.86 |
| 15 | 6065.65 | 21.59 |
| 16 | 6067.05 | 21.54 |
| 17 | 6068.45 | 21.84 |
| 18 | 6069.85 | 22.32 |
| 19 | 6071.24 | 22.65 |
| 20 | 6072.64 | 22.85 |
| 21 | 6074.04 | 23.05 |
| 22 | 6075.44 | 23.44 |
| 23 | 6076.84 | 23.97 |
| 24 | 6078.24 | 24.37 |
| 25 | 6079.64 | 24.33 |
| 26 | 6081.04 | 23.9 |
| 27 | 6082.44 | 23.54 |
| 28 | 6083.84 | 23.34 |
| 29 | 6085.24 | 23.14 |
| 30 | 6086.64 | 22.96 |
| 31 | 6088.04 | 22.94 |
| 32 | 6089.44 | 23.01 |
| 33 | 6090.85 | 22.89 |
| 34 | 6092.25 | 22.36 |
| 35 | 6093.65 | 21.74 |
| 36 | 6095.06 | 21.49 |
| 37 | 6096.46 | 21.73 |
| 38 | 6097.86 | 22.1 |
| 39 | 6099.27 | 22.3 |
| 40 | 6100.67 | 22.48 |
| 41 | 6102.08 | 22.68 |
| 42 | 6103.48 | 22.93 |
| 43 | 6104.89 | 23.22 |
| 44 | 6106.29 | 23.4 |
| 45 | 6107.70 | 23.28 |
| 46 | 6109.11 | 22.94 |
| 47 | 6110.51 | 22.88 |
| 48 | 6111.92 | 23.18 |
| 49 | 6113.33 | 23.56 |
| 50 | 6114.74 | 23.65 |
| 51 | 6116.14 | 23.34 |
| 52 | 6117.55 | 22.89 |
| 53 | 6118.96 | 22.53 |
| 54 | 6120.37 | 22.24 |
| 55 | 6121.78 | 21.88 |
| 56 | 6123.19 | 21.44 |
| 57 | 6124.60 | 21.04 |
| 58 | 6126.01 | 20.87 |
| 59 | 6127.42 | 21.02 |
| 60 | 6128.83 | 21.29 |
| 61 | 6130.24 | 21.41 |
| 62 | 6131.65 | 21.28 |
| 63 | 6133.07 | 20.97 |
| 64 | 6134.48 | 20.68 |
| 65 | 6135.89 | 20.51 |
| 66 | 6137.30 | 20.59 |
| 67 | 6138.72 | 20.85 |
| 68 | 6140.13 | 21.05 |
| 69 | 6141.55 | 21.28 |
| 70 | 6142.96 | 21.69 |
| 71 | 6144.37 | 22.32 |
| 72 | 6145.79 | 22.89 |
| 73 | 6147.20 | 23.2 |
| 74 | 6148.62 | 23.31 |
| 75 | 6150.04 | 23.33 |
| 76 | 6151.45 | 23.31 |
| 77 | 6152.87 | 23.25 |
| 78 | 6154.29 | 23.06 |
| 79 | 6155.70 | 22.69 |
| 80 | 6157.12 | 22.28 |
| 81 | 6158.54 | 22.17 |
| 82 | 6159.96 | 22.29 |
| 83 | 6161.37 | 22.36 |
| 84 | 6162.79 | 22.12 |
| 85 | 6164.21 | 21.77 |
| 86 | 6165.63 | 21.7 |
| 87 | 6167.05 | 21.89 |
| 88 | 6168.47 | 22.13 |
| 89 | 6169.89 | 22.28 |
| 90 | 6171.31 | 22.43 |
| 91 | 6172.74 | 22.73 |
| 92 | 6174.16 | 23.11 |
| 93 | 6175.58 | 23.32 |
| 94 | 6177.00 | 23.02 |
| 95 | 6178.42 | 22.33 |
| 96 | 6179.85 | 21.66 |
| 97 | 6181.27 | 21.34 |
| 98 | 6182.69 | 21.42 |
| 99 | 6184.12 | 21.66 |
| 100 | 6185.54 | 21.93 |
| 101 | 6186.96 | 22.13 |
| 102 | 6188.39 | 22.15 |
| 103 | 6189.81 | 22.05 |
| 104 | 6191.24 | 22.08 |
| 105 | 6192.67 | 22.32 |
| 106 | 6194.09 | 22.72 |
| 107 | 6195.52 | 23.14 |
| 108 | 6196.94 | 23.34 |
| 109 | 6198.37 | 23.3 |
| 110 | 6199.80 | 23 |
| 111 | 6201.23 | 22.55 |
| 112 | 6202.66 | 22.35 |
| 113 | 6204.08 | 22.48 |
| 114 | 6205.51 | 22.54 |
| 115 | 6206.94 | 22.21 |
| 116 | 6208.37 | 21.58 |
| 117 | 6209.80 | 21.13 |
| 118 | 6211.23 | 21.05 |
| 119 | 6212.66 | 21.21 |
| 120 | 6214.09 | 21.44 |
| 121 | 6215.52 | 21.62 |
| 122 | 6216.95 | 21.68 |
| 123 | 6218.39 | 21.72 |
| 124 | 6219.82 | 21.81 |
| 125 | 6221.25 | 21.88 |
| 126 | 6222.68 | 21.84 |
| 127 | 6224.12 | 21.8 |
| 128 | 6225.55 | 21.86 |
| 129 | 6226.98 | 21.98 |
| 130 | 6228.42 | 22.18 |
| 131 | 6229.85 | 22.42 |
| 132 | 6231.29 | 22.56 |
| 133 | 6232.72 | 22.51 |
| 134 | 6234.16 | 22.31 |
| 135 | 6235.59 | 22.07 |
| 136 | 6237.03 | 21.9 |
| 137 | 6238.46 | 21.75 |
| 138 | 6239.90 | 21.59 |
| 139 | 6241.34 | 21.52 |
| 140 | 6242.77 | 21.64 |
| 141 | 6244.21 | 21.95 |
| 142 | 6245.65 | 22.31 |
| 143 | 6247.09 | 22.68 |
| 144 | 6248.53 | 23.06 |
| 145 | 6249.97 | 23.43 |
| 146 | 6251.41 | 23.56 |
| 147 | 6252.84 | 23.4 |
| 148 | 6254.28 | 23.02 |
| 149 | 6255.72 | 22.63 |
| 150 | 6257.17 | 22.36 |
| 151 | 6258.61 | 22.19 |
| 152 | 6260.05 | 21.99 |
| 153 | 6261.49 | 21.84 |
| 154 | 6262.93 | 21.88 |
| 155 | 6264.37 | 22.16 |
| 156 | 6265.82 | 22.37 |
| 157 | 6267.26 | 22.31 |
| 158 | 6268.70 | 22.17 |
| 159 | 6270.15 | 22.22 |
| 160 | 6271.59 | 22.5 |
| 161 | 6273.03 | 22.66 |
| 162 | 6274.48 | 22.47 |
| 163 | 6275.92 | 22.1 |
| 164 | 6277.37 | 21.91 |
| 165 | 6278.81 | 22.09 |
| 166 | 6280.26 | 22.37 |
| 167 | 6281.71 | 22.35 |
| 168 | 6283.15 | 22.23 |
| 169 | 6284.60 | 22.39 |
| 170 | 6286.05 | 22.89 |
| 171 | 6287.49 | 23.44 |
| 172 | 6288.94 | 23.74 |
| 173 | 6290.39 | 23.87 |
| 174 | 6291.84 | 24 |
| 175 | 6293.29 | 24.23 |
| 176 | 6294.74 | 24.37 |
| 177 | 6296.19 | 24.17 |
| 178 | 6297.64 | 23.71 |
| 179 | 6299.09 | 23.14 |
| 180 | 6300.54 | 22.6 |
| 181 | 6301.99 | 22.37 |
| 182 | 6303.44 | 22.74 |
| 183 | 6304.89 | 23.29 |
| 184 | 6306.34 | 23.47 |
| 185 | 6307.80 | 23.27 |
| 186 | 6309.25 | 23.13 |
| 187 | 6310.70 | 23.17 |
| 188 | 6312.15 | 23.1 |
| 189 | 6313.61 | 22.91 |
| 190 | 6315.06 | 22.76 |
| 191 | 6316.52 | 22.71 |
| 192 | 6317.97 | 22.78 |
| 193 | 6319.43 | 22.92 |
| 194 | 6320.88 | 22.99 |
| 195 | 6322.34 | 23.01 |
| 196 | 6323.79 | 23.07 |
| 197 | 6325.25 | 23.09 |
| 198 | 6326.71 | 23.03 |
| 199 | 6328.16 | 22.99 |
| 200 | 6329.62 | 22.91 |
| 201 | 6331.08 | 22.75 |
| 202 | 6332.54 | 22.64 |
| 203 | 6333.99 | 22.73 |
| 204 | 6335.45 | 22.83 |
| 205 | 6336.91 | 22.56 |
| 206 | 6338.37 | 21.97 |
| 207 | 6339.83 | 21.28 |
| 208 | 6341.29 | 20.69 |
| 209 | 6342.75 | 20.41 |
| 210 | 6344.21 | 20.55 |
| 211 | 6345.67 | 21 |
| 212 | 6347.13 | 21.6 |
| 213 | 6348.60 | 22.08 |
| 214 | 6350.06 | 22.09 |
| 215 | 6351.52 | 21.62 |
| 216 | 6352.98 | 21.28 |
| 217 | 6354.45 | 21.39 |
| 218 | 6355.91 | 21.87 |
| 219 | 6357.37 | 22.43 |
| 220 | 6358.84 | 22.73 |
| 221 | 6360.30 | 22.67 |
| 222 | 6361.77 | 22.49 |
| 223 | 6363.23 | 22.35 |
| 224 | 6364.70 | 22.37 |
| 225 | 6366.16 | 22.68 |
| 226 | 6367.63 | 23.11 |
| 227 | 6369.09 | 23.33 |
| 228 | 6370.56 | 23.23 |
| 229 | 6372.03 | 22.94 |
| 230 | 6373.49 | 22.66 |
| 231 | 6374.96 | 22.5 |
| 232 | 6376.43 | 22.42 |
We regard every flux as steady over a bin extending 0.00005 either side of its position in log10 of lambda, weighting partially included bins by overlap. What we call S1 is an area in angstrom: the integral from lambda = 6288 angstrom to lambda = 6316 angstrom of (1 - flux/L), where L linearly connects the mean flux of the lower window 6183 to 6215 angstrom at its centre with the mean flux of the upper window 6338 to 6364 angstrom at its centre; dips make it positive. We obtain -1.9 angstrom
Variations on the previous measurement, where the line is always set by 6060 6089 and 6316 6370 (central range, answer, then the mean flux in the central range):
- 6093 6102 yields 0.3 angstrom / 22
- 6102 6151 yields 1.3 angstrom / 22.2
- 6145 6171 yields 0.2 angstrom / 22.6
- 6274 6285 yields 0.1 angstrom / 22.2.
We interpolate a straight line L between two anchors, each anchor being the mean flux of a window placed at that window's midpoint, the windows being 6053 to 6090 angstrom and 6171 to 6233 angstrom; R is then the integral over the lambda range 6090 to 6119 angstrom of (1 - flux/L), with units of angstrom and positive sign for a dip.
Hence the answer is -0.2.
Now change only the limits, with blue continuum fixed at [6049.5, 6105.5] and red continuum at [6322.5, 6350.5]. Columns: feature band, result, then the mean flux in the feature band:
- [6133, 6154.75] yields 0.4 angstrom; 22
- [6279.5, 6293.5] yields -0.6 angstrom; 23.1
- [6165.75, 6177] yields -0.1 angstrom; 22.5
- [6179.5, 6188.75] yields 0.3 angstrom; 21.8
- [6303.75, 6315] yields -0.5 angstrom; 23.2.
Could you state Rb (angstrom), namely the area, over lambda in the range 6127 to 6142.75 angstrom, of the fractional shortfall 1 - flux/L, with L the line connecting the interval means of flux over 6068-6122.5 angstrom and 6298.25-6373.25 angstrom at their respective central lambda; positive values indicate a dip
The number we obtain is 1.26 angstrom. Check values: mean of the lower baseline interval 22.9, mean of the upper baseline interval 22.5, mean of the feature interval 21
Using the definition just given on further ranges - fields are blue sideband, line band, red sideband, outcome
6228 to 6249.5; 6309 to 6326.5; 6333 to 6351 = -0.9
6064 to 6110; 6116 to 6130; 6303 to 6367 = 0.6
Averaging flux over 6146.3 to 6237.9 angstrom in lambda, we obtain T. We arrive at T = 22.3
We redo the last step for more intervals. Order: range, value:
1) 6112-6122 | 22.9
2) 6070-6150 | 22.4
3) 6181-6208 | 22.4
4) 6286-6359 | 22.7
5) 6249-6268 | 22.6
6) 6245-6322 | 22.8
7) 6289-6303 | 23.6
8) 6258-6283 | 22.2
